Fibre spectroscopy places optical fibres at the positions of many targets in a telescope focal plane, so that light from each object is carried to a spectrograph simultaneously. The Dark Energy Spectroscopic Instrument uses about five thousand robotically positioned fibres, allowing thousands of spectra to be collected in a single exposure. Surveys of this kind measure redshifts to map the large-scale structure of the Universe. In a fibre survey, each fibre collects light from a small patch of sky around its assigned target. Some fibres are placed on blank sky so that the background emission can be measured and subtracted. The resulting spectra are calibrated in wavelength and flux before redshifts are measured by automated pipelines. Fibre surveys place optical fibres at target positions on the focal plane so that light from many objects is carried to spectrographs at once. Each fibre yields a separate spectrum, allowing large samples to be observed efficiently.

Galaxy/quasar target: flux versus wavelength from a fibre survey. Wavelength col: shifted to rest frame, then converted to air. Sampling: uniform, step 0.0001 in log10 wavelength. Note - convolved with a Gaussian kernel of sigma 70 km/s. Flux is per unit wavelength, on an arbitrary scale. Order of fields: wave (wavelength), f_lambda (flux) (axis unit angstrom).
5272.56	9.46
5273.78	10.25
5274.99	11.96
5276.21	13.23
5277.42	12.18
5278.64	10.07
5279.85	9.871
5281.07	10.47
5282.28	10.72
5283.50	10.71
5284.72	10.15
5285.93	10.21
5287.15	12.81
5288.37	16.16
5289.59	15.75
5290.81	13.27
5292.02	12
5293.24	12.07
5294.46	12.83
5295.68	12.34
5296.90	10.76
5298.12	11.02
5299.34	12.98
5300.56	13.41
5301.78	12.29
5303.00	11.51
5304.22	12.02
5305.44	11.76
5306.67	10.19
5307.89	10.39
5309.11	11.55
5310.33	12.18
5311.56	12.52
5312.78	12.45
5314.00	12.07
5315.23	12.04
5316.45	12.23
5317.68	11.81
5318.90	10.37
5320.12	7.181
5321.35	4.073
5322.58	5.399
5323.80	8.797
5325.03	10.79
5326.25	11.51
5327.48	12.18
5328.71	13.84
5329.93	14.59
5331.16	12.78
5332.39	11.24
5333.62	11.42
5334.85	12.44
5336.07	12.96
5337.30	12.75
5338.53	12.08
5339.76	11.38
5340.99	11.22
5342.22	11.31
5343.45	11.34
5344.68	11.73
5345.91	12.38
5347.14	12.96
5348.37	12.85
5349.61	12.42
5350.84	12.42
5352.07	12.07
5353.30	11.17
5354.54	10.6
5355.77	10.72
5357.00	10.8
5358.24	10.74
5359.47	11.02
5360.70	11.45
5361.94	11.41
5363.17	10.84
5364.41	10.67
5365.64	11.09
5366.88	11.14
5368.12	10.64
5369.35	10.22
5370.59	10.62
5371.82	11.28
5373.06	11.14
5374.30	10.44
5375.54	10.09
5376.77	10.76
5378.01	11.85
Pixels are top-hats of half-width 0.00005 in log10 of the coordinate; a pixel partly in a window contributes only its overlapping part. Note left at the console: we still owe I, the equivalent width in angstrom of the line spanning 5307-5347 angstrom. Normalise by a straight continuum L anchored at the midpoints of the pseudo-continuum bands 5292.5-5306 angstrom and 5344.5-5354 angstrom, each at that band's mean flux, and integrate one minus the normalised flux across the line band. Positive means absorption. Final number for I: 2.92 angstrom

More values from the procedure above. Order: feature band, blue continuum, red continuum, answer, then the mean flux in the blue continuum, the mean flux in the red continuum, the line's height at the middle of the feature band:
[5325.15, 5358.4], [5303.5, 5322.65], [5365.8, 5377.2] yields -4.06 angstrom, 10.7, 10.7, 10.7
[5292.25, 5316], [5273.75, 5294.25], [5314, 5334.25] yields -1.28 angstrom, 11.9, 10.7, 11.3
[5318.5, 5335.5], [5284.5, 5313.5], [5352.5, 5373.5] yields 1.68 angstrom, 12.2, 10.9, 11.7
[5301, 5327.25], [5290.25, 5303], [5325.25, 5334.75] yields 3.58 angstrom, 12.3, 12.4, 12.4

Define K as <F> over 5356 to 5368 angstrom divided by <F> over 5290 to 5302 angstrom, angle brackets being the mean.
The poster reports 0.89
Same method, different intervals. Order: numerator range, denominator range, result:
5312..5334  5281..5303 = 0.88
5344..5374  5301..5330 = 1.04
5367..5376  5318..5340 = 0.98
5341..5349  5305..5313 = 1.04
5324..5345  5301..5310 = 1.05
